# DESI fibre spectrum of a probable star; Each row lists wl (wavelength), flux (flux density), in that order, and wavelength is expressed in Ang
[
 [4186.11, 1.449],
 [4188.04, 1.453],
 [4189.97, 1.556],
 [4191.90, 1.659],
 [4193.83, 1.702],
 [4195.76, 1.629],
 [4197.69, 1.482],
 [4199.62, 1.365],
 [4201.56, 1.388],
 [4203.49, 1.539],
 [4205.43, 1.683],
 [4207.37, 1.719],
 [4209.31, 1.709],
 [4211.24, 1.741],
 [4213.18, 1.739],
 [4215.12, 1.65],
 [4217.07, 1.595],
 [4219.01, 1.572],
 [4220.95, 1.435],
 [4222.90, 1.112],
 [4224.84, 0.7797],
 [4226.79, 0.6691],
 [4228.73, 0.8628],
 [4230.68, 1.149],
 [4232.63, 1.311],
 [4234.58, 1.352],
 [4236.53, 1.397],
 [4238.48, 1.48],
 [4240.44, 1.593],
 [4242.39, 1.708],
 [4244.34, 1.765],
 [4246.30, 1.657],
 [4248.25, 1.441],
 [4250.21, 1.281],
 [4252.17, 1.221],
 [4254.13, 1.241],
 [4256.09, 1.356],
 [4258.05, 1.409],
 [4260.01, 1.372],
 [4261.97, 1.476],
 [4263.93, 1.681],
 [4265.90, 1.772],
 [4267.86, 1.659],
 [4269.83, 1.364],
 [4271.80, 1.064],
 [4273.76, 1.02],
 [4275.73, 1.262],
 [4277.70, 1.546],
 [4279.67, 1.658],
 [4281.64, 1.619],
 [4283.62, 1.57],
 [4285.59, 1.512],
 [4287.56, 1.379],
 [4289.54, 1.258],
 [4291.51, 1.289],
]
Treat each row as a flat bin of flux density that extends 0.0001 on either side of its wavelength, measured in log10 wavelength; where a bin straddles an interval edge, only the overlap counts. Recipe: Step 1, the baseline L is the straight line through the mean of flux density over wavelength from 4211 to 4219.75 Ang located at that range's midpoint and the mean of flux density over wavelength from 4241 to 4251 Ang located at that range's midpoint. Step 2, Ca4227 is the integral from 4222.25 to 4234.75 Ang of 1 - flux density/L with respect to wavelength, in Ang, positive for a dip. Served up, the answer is 4.7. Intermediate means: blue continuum 1.65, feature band 1.01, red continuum 1.58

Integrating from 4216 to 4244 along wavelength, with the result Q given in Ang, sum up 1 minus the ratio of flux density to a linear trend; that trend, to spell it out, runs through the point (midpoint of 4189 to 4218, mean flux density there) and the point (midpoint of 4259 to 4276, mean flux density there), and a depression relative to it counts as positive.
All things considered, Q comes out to 4.2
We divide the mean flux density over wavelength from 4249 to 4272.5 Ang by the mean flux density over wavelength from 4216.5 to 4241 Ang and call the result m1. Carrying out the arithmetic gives 1.1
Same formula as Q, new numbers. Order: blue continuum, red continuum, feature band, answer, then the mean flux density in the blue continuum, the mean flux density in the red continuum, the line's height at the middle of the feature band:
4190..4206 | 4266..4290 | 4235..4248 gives -0.9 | 1.55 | 1.43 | 1.48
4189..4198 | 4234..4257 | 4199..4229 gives 2.6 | 1.62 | 1.46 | 1.55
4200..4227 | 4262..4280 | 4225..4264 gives 2.8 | 1.47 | 1.44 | 1.46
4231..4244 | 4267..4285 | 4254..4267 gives -0.5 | 1.47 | 1.42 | 1.44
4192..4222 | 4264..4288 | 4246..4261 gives 1.5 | 1.6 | 1.46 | 1.51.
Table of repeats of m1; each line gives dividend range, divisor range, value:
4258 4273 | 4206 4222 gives 0.90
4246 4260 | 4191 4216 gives 0.84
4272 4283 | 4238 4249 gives 0.87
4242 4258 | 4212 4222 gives 0.91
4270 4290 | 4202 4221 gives 0.85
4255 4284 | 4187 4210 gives 0.92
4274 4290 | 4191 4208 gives 0.93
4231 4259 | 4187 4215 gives 0.90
